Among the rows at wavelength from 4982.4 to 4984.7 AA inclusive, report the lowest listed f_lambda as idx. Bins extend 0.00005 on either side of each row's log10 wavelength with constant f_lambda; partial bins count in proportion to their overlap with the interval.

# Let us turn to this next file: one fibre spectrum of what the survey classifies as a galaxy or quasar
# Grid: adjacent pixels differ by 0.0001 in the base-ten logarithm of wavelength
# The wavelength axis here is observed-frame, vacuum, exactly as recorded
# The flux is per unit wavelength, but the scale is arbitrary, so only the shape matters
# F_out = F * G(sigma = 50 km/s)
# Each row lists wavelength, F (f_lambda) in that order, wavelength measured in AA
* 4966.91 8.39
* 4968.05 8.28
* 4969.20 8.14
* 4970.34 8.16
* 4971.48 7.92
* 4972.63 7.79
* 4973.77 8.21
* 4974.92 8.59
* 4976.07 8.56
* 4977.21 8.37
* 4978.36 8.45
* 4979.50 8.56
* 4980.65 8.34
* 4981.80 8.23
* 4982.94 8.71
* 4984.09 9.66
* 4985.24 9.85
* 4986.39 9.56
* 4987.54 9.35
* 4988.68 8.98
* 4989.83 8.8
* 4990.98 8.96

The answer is 8.71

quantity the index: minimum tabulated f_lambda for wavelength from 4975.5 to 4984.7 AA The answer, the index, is 8.23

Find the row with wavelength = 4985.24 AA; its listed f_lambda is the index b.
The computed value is 9.85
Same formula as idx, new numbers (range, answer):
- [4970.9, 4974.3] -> 7.79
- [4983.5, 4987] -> 9.56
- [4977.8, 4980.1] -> 8.45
